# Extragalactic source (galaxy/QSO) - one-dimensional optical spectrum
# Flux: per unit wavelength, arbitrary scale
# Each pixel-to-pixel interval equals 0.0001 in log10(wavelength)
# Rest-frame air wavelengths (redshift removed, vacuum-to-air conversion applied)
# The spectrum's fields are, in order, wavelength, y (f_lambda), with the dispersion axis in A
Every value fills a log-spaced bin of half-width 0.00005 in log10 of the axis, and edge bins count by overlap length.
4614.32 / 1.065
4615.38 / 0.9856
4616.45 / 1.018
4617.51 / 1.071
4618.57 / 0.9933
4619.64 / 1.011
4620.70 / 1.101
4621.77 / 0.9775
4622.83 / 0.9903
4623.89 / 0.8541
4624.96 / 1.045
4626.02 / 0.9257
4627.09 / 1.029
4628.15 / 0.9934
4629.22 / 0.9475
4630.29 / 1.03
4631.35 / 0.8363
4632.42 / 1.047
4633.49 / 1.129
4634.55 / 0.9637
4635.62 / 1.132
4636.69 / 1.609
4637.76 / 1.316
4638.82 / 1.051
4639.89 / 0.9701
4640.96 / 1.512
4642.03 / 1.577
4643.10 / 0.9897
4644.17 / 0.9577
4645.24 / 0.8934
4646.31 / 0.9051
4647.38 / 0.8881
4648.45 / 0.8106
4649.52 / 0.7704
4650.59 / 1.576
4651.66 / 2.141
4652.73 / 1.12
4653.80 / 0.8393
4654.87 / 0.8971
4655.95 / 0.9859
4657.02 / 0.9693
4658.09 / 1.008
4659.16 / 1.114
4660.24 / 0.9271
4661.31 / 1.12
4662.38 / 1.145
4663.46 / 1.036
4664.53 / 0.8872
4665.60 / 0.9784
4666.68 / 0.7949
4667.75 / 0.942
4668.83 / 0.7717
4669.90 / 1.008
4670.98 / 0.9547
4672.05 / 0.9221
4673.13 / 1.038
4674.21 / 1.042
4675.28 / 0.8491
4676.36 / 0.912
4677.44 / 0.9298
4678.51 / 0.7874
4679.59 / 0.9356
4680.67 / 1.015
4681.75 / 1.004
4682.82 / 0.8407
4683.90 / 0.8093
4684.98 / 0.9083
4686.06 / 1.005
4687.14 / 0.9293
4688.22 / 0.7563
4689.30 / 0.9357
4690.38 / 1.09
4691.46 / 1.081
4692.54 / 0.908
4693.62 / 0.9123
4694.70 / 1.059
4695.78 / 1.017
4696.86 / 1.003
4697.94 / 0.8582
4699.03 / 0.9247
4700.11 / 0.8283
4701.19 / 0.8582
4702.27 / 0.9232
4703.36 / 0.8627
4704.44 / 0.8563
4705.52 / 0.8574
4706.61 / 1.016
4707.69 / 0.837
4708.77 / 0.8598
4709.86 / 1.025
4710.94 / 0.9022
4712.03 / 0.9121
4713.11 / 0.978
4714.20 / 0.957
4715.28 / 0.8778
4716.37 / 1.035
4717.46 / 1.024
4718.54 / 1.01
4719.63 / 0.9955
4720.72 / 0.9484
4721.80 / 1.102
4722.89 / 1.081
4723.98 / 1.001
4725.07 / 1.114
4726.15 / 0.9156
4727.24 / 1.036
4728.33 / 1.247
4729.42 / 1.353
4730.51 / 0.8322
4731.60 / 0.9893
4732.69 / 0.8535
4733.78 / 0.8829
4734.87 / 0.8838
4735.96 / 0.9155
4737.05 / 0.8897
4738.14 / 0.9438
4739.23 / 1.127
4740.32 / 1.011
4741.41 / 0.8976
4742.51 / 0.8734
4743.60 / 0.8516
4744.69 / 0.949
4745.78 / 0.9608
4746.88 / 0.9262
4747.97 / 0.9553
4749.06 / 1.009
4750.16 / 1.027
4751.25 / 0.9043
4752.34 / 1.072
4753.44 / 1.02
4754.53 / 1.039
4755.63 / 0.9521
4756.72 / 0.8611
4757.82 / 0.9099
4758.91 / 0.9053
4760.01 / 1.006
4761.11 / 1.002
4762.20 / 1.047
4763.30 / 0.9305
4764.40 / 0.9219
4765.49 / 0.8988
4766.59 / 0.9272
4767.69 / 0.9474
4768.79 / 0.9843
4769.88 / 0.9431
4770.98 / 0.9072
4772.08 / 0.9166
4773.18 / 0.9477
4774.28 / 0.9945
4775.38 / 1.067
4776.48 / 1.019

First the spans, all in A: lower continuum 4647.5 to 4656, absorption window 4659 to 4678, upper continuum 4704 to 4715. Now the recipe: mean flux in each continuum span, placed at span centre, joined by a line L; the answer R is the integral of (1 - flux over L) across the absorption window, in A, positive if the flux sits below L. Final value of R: 2.0 A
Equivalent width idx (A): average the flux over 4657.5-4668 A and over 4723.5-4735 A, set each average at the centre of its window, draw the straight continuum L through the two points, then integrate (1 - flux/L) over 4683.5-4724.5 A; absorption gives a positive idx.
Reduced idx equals 2.5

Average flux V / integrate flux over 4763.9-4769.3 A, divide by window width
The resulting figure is 0.936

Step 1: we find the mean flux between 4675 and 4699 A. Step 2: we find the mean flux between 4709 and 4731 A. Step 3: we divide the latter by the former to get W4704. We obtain 1.09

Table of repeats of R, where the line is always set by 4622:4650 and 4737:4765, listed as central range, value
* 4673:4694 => 1.6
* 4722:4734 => -0.7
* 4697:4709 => 1.4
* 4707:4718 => 0.5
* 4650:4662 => -1.4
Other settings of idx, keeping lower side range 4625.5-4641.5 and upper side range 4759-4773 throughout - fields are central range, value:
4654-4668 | 1.1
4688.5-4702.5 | 1.1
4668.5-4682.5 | 1.5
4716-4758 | -0.1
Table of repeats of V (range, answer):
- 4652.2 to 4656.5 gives 0.96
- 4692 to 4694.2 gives 0.914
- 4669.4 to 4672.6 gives 0.96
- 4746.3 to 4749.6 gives 0.963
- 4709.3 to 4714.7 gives 0.954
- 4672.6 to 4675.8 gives 0.978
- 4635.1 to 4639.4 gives 1.27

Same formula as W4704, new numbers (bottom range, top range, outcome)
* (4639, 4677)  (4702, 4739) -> 0.94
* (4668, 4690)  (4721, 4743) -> 1.08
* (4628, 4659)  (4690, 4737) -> 0.88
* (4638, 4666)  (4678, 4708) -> 0.85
